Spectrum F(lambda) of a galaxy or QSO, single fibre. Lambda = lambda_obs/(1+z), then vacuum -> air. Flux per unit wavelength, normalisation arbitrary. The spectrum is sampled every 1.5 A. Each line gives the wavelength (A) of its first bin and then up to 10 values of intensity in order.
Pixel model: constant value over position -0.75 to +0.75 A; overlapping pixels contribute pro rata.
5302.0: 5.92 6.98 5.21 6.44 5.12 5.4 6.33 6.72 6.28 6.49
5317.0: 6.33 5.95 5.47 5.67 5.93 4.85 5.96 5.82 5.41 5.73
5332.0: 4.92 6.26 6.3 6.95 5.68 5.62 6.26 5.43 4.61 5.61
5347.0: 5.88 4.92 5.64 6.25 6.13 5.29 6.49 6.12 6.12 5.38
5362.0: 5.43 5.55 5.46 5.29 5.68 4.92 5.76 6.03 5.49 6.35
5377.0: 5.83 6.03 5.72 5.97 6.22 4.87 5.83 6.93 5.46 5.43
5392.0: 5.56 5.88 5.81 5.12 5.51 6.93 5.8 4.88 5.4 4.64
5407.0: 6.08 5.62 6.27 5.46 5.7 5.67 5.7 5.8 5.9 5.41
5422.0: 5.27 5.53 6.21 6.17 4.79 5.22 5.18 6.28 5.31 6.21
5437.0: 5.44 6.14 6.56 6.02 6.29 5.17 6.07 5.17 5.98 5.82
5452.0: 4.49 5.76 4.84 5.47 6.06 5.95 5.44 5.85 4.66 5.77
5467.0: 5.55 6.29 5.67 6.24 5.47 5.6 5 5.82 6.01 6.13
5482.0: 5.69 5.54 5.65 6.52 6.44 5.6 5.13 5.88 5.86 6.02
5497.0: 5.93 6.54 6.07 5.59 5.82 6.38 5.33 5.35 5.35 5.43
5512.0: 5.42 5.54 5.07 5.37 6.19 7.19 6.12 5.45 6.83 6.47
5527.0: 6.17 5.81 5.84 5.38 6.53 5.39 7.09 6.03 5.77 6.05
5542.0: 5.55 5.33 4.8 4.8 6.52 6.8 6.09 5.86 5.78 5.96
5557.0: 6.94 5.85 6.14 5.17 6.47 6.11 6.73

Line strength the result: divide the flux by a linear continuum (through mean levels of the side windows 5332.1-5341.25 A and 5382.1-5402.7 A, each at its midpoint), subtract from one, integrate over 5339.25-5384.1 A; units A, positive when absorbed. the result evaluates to 1.7 A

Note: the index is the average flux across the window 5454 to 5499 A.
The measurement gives 5.75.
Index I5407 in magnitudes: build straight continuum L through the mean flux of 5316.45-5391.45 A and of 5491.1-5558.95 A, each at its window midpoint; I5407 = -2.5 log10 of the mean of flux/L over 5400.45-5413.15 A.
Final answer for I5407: 0.05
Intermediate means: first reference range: 5.74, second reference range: 5.89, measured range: 5.53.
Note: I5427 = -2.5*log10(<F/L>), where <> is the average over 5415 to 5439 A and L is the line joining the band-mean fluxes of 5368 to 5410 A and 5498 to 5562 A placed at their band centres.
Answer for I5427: 0.02 mag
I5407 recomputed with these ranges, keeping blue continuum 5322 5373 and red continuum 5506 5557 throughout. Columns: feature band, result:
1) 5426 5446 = 0.00 mag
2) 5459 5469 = 0.03 mag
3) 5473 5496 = 0.01 mag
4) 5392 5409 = 0.03 mag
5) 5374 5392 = -0.02 mag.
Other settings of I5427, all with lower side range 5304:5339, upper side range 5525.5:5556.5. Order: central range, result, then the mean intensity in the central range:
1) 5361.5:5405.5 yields 0.04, 5.68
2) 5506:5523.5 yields 0.04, 5.68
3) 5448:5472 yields 0.05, 5.6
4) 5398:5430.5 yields 0.05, 5.63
